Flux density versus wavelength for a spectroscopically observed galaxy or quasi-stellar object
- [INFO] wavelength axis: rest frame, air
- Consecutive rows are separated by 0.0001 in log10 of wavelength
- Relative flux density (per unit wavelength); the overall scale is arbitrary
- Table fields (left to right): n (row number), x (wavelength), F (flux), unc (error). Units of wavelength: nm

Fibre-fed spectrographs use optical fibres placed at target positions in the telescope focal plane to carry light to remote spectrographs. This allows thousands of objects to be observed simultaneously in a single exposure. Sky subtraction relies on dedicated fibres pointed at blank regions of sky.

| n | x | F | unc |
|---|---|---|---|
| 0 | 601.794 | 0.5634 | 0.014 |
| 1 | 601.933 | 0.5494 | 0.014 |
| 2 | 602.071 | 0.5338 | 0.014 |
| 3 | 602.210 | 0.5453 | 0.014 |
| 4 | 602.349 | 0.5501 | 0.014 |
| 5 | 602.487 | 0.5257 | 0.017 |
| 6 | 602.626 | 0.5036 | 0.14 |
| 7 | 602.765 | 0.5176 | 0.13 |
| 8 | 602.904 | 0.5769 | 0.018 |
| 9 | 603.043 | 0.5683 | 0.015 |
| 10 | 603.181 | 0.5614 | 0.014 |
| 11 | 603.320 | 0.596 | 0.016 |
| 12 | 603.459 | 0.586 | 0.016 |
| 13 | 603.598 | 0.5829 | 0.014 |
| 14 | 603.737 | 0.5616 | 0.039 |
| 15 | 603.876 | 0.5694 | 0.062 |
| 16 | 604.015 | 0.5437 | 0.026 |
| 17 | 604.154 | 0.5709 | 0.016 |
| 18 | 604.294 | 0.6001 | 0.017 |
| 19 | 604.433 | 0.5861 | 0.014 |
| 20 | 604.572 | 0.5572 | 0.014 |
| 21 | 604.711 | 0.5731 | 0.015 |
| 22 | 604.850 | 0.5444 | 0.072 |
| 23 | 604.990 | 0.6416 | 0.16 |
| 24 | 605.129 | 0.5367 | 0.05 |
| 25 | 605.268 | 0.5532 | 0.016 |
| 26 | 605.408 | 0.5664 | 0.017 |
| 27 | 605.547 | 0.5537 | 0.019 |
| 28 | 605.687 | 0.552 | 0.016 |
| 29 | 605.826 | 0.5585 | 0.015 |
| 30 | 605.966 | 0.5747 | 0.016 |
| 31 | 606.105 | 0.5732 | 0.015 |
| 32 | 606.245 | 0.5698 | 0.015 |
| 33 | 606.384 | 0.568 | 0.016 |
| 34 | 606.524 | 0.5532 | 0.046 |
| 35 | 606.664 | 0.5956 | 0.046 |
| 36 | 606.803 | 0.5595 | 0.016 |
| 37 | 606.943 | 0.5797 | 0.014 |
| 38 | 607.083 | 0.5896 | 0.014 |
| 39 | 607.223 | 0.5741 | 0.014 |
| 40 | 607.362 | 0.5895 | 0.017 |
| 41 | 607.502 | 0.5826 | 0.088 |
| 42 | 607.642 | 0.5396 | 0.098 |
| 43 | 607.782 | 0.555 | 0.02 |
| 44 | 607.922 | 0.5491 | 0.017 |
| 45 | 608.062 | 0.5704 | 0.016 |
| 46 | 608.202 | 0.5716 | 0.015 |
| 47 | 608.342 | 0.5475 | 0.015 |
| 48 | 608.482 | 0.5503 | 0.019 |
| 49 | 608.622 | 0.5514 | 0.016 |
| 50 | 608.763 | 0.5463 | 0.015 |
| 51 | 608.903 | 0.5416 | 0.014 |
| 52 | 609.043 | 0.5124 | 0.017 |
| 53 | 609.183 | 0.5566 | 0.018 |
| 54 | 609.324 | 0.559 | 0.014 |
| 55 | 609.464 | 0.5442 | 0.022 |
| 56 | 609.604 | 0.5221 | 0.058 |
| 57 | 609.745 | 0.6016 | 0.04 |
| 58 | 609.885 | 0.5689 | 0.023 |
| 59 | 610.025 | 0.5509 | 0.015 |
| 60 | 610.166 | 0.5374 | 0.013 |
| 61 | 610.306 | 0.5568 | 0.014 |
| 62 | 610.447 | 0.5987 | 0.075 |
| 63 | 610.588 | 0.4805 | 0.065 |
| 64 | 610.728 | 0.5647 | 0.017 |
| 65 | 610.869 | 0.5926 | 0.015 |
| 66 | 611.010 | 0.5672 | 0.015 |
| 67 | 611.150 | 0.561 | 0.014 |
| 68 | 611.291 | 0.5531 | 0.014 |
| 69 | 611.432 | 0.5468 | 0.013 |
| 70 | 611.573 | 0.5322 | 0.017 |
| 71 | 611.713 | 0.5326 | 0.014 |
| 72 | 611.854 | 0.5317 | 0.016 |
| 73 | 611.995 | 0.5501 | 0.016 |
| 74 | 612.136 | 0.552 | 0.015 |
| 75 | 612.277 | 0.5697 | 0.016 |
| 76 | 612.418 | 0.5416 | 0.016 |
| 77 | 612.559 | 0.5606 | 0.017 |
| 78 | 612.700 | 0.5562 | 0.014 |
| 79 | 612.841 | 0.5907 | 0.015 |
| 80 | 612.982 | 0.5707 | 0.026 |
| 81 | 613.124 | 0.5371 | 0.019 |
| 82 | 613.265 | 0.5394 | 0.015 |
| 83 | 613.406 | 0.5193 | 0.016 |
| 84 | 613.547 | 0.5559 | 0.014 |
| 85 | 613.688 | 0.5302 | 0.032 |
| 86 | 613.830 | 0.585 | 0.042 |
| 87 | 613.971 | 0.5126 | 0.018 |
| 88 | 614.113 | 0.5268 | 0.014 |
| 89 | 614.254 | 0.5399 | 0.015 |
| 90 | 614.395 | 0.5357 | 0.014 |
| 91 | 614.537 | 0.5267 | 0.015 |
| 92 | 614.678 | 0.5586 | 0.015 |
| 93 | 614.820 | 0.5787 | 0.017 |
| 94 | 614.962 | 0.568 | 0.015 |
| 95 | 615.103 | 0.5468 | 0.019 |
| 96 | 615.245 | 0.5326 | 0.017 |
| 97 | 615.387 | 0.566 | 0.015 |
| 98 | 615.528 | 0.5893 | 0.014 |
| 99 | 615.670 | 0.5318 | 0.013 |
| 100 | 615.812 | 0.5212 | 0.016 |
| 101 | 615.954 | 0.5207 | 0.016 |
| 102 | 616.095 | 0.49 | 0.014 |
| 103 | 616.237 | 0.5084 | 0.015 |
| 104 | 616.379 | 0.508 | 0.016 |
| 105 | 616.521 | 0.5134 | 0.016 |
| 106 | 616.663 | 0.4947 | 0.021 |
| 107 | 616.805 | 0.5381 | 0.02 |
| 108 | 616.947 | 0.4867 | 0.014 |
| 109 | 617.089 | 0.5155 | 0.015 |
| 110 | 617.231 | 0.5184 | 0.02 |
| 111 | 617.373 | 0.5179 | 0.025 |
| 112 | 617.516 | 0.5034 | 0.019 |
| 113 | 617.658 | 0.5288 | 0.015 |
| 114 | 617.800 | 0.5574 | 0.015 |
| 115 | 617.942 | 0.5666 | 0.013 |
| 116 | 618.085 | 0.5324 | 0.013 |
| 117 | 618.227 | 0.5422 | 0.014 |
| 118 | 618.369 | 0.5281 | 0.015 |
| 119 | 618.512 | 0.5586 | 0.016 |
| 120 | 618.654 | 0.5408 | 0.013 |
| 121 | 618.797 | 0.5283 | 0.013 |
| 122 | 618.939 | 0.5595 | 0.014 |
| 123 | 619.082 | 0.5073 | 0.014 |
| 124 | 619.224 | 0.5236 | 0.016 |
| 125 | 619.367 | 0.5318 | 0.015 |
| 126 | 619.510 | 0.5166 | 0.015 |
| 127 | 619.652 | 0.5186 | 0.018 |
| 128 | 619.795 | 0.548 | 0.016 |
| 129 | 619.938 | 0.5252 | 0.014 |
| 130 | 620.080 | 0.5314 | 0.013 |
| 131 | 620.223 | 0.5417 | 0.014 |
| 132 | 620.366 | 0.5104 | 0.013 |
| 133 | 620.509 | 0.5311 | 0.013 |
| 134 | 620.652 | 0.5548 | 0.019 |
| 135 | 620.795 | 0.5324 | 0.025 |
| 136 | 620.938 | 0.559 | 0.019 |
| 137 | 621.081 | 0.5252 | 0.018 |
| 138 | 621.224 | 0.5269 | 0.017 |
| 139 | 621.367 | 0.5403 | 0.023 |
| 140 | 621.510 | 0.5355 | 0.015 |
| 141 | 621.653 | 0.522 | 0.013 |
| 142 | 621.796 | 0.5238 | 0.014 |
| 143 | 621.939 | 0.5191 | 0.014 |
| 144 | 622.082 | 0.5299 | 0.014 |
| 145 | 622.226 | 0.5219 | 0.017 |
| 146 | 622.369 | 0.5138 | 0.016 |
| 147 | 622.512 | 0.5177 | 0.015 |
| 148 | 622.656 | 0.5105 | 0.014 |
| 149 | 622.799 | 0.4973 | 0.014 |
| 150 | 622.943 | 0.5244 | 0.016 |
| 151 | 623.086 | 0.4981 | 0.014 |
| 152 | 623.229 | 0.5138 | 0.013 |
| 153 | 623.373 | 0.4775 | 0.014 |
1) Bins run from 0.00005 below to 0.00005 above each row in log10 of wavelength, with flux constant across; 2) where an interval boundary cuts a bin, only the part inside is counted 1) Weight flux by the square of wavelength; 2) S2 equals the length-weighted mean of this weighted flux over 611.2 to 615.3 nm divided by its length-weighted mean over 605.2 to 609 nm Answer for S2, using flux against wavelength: 0.99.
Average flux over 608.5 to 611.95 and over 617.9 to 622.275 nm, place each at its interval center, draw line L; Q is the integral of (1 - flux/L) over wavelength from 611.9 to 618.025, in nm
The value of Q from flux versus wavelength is 0.040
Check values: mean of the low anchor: 0.55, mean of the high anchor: 0.533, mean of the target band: 0.539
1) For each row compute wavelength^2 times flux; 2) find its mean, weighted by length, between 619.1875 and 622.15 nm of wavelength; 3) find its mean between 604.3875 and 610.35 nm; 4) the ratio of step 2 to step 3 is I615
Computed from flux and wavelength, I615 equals 1.0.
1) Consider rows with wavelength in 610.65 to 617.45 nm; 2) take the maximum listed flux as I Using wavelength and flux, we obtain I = 0.5926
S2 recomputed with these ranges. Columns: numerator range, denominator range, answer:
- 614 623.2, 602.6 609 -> 0.98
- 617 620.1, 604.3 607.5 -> 0.97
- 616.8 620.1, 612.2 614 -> 0.98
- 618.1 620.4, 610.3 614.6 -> 0.99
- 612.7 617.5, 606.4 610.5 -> 0.98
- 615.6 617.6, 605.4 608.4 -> 0.93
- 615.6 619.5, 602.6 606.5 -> 0.97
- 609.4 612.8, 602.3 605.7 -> 1.01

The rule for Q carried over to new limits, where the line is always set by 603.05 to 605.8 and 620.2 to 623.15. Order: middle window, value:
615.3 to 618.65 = 0.06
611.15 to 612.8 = 0.00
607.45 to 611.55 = 0.02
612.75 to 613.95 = -0.01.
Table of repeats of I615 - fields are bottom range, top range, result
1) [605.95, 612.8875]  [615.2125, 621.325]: 0.98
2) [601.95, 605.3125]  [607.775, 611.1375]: 1.01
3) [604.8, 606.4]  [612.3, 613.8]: 1.00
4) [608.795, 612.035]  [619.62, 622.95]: 0.99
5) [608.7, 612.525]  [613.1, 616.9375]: 0.99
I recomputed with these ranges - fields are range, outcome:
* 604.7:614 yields 0.6416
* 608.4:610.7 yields 0.6016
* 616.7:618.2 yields 0.5666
